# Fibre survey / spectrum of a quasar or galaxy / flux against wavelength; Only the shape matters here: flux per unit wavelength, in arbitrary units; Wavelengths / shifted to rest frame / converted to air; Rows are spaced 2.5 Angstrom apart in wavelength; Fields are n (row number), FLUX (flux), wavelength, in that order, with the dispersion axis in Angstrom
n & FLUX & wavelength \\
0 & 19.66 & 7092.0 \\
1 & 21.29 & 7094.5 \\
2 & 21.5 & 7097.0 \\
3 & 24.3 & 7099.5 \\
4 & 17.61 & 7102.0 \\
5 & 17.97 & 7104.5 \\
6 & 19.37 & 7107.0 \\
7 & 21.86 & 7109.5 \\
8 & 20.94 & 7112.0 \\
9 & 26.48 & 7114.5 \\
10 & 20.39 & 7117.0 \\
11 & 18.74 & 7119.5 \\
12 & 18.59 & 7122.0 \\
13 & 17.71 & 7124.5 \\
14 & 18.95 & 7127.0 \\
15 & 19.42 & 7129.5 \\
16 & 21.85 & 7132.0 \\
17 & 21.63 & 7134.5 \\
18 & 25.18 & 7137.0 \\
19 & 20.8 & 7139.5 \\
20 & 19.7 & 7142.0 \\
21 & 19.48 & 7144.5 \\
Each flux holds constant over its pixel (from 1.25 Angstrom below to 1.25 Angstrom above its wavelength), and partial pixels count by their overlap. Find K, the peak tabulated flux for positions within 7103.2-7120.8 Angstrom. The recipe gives 26.48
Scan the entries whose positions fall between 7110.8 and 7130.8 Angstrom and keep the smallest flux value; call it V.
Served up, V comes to 17.71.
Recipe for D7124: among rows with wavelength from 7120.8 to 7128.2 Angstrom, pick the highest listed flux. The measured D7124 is 18.95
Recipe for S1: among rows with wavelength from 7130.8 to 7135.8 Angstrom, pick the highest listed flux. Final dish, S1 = 21.85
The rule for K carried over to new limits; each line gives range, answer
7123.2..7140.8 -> 25.18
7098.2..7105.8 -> 24.3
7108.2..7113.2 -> 21.86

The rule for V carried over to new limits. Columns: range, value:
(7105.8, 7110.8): 19.37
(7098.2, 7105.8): 17.61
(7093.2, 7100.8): 21.29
